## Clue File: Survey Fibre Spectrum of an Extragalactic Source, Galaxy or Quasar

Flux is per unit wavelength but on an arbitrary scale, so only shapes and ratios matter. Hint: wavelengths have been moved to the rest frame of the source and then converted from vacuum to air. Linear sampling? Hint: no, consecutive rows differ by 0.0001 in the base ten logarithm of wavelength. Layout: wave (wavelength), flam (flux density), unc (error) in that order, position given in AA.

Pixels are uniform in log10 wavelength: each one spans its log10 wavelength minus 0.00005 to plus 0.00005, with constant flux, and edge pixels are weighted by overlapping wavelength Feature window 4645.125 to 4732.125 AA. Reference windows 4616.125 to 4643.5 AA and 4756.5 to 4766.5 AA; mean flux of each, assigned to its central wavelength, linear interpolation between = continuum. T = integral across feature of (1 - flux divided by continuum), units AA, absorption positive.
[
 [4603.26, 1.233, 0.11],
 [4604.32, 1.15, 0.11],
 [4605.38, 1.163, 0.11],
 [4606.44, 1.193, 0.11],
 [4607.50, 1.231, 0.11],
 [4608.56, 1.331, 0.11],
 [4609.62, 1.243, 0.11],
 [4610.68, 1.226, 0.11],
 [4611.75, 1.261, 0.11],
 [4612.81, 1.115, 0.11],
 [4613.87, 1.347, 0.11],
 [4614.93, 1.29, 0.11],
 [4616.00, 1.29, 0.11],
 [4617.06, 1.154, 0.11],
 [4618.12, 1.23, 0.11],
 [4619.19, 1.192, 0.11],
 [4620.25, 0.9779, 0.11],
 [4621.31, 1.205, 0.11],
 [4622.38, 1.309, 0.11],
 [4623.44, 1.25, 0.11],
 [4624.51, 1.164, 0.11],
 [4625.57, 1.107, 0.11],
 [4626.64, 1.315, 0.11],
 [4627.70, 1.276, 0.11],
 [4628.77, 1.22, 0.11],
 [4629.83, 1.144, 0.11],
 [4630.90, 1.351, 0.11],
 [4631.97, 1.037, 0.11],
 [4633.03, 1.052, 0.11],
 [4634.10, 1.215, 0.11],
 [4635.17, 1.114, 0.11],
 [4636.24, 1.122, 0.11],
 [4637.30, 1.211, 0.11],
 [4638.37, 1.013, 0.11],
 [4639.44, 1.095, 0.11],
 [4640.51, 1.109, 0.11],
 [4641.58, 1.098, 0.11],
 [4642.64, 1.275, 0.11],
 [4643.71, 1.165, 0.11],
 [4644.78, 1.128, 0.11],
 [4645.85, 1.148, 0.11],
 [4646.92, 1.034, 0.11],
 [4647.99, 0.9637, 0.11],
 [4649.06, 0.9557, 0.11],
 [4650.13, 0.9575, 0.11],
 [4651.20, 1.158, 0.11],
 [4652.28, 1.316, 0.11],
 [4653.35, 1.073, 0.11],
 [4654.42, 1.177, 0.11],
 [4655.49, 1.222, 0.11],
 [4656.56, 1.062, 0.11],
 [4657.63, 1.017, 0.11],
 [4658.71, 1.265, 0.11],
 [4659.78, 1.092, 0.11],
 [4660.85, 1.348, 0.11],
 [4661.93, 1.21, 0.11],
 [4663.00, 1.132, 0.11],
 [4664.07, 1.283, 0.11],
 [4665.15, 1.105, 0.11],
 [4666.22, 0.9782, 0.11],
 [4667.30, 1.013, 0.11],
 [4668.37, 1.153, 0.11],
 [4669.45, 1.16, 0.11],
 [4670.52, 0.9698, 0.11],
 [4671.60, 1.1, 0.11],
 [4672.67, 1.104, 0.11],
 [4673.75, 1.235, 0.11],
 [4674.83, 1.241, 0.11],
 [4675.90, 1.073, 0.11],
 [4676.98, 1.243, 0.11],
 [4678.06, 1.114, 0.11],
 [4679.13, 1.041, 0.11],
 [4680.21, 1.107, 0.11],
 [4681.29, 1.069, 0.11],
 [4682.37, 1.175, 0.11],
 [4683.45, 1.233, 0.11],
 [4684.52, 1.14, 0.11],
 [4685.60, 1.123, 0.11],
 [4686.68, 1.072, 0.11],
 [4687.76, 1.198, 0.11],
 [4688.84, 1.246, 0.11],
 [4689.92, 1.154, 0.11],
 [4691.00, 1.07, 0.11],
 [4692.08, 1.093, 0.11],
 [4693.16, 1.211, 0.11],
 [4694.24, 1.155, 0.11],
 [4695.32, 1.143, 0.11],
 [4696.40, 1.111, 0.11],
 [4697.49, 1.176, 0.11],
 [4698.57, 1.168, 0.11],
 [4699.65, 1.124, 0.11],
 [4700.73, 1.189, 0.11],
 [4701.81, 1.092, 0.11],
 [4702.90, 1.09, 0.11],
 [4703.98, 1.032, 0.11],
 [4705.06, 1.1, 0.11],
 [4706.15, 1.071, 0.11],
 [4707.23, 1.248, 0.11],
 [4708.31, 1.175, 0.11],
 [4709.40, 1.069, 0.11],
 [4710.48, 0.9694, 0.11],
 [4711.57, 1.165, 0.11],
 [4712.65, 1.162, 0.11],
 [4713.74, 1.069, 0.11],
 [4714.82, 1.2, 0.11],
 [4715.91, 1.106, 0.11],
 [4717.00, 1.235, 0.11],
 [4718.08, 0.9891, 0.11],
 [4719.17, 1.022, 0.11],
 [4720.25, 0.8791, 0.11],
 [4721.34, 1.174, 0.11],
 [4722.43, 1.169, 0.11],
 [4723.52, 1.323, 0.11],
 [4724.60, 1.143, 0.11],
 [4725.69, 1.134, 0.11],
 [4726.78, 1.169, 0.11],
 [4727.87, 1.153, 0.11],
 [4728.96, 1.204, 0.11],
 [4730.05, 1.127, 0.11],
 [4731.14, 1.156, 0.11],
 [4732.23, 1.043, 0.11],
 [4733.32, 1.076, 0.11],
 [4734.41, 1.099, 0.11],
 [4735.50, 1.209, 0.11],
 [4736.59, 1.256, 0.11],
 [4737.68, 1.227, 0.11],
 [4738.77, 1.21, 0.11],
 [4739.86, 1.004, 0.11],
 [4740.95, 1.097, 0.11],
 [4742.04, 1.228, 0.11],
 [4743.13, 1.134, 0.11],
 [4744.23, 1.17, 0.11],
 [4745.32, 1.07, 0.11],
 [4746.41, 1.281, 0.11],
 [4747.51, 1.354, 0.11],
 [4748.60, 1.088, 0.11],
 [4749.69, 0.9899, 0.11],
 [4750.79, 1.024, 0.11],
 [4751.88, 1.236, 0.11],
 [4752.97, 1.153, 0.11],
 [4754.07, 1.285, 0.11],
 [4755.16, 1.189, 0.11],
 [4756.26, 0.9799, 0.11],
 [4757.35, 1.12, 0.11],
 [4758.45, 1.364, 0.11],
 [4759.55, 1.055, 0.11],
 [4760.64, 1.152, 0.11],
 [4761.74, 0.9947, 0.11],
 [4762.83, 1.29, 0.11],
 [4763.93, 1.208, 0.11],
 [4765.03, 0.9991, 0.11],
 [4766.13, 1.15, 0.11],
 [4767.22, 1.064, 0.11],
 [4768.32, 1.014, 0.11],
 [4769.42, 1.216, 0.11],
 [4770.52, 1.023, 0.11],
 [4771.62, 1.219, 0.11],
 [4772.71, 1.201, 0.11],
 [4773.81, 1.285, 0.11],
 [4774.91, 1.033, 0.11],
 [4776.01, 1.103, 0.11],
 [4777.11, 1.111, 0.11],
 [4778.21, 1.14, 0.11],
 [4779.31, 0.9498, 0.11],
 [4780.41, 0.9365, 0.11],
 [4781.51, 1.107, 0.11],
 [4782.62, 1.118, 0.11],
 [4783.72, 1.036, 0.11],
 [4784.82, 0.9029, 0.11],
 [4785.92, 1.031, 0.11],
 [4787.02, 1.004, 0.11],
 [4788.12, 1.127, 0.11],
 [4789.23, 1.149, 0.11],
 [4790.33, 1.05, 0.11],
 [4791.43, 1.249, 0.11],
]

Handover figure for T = 2.2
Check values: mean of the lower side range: 1.17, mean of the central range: 1.13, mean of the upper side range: 1.14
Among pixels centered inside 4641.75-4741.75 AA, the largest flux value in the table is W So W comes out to 1.348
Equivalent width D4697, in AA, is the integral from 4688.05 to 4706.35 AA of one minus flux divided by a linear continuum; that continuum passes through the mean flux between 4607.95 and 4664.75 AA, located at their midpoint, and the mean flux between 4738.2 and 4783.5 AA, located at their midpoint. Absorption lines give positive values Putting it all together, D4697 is 0.3 AA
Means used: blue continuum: 1.17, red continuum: 1.13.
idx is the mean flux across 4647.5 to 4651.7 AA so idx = 1.01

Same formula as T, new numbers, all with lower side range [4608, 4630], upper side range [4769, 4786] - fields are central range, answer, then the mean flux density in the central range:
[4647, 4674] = 1.55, 1.12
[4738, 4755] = -0.64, 1.16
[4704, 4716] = 0.29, 1.12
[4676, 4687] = 0.37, 1.13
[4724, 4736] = -0.10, 1.14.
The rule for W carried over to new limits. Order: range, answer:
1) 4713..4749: 1.354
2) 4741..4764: 1.364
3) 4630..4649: 1.351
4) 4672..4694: 1.246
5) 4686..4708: 1.248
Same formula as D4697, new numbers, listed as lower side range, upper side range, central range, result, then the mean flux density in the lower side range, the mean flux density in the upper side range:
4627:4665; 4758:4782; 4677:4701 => -0.2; 1.14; 1.12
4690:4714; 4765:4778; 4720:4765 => -1.1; 1.12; 1.12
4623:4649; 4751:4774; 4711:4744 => 0.3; 1.15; 1.15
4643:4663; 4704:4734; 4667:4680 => 0.0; 1.13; 1.12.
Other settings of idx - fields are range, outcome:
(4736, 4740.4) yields 1.18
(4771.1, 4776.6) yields 1.17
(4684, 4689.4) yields 1.16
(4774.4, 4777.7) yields 1.08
